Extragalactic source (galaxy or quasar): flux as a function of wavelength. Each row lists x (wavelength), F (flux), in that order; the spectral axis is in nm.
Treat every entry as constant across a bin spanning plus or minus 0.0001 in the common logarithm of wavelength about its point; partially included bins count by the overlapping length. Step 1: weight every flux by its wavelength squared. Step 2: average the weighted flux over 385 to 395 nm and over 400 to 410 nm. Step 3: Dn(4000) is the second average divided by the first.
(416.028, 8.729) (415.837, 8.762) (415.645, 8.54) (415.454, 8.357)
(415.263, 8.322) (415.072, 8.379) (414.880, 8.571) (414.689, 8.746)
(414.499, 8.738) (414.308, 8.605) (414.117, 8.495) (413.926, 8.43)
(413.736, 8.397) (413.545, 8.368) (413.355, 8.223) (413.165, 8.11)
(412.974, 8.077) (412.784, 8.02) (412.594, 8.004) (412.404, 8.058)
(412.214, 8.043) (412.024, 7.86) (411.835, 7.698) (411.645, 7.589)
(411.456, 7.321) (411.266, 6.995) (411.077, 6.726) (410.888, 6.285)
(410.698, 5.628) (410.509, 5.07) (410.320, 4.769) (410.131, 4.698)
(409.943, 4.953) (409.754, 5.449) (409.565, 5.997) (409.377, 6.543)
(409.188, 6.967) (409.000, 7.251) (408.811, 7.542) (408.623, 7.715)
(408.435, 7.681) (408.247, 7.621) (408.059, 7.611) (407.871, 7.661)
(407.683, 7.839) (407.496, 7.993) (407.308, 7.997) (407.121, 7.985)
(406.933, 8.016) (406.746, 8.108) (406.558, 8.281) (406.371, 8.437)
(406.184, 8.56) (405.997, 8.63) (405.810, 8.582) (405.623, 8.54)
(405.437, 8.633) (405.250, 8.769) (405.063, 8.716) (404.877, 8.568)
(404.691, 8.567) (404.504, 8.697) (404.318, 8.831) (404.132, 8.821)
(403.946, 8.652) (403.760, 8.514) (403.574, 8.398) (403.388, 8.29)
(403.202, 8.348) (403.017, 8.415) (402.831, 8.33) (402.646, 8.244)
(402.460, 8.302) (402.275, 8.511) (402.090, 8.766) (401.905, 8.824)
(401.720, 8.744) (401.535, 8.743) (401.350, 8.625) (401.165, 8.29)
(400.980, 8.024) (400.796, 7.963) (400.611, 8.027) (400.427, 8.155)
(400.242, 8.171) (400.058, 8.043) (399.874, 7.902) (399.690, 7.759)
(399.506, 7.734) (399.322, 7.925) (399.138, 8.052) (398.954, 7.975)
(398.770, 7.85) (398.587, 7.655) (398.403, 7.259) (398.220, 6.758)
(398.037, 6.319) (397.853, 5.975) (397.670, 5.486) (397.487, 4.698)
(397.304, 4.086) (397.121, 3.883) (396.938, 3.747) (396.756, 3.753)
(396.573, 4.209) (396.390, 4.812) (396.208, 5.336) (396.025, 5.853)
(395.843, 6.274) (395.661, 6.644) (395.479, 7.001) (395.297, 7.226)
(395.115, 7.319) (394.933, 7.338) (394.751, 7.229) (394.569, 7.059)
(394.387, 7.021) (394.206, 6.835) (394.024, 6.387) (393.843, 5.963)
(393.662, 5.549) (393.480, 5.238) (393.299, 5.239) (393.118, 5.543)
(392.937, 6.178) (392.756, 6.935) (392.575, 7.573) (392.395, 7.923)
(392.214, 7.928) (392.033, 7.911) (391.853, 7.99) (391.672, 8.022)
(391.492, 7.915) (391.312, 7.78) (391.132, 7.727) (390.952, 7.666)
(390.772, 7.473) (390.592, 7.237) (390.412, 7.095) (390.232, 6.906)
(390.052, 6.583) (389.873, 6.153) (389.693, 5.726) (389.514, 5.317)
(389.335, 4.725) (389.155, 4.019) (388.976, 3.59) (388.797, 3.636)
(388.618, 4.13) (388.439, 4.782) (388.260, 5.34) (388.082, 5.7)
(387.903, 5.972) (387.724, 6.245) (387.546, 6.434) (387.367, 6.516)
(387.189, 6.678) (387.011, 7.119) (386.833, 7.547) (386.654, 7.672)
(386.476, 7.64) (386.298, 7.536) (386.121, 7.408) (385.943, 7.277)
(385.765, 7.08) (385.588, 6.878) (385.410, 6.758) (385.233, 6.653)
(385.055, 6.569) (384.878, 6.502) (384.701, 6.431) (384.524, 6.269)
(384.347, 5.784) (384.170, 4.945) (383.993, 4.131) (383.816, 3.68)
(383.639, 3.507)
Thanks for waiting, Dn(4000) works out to 1.33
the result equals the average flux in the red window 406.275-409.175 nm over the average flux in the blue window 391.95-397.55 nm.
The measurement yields 1.29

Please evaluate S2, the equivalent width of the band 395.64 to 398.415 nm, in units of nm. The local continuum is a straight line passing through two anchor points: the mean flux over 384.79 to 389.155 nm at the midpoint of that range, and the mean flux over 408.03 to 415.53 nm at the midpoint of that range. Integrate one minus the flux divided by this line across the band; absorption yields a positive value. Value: 0.618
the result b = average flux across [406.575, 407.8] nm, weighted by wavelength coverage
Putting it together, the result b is 8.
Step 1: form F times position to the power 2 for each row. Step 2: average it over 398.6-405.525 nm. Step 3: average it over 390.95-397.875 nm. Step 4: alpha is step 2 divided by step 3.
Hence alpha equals 1.37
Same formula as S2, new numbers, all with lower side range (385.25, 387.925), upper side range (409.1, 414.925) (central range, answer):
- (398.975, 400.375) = -0.16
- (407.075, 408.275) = -0.10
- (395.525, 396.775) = 0.30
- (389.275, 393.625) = 0.12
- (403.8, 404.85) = -0.22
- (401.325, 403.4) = -0.39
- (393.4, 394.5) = 0.14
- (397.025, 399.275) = 0.24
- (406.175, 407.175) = -0.14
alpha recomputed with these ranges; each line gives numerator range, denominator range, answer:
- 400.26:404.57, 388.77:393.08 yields 1.34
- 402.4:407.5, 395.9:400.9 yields 1.34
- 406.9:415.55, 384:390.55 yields 1.37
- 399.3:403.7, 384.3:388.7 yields 1.37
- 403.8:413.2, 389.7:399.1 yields 1.25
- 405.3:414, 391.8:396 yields 1.19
